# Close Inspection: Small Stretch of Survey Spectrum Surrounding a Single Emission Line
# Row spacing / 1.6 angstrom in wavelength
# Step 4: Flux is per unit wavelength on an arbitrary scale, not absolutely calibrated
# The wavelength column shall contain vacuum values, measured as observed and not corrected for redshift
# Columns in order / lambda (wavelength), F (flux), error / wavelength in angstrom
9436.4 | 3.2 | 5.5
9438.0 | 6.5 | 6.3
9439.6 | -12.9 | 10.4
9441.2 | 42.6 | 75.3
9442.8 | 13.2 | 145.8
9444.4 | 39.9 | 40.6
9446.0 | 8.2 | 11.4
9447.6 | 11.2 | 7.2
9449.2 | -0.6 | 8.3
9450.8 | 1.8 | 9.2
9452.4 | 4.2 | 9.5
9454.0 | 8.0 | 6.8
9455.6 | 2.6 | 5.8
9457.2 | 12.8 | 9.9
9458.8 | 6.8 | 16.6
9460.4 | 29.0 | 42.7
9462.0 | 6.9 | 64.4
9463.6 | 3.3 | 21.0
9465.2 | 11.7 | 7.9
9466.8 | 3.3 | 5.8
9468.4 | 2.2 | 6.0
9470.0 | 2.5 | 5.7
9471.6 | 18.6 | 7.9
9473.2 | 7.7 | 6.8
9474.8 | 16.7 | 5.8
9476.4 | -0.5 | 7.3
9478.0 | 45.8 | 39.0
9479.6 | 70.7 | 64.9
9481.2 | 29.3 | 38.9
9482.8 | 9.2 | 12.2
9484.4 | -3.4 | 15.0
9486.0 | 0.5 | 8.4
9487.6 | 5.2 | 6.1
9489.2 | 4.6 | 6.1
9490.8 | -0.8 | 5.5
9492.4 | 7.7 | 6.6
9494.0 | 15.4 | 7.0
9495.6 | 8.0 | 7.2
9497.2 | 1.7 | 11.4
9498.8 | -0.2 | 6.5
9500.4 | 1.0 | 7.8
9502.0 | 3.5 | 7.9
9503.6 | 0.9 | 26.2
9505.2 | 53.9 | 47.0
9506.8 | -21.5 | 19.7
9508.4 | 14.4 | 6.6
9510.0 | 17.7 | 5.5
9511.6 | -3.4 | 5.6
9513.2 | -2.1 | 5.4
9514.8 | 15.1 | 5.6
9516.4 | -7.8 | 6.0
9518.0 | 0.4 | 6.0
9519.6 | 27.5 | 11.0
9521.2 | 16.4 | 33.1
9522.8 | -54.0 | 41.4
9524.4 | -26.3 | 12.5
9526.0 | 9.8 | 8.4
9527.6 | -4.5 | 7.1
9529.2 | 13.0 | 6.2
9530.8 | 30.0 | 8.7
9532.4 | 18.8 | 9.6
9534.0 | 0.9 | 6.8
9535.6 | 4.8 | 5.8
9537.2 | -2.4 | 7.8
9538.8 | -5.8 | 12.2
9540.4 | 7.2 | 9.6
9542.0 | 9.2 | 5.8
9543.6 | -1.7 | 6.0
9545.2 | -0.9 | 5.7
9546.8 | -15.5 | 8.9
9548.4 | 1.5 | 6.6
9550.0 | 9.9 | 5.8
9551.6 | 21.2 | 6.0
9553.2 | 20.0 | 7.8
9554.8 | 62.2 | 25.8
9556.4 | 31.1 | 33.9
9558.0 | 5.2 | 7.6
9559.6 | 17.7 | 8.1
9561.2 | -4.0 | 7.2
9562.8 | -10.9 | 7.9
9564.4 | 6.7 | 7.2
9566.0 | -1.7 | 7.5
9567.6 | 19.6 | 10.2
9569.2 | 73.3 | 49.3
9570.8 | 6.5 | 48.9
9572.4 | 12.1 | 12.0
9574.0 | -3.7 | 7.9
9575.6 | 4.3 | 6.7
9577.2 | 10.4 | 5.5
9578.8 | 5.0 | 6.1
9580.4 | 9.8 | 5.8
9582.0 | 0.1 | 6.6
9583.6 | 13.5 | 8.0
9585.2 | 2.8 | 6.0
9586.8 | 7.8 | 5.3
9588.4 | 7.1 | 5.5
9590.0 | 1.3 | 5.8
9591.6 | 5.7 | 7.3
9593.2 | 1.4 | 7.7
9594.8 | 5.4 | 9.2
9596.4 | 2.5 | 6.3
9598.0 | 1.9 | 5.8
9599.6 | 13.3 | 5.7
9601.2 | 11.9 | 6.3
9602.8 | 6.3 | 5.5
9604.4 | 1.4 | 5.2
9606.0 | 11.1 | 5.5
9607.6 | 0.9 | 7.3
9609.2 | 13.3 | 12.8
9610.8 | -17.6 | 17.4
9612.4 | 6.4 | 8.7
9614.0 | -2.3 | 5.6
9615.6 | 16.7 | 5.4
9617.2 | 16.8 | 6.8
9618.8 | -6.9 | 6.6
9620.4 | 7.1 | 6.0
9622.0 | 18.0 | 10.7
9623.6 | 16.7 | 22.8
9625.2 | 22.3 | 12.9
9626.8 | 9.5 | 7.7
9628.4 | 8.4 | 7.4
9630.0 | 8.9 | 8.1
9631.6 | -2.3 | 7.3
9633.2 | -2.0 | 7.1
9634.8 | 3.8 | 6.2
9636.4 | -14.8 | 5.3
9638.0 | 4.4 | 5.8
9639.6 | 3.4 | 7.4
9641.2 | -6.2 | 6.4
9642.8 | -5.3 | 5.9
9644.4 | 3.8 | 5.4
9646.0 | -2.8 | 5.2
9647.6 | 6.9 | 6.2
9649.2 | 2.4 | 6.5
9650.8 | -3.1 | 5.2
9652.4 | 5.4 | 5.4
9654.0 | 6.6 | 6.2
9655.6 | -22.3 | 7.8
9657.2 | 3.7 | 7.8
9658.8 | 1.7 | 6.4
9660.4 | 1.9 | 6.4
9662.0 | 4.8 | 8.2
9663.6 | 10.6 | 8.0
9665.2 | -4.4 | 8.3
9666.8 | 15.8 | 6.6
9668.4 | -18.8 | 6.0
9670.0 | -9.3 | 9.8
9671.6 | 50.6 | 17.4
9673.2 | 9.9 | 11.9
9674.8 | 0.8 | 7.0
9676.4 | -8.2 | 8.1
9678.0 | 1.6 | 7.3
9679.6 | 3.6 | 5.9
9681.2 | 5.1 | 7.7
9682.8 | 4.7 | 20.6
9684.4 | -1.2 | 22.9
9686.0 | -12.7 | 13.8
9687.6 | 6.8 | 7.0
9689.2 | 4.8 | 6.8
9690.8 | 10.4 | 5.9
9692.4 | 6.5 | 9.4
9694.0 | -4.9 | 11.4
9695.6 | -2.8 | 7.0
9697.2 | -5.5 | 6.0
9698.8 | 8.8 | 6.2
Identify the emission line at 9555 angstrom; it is H-gamma 4340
